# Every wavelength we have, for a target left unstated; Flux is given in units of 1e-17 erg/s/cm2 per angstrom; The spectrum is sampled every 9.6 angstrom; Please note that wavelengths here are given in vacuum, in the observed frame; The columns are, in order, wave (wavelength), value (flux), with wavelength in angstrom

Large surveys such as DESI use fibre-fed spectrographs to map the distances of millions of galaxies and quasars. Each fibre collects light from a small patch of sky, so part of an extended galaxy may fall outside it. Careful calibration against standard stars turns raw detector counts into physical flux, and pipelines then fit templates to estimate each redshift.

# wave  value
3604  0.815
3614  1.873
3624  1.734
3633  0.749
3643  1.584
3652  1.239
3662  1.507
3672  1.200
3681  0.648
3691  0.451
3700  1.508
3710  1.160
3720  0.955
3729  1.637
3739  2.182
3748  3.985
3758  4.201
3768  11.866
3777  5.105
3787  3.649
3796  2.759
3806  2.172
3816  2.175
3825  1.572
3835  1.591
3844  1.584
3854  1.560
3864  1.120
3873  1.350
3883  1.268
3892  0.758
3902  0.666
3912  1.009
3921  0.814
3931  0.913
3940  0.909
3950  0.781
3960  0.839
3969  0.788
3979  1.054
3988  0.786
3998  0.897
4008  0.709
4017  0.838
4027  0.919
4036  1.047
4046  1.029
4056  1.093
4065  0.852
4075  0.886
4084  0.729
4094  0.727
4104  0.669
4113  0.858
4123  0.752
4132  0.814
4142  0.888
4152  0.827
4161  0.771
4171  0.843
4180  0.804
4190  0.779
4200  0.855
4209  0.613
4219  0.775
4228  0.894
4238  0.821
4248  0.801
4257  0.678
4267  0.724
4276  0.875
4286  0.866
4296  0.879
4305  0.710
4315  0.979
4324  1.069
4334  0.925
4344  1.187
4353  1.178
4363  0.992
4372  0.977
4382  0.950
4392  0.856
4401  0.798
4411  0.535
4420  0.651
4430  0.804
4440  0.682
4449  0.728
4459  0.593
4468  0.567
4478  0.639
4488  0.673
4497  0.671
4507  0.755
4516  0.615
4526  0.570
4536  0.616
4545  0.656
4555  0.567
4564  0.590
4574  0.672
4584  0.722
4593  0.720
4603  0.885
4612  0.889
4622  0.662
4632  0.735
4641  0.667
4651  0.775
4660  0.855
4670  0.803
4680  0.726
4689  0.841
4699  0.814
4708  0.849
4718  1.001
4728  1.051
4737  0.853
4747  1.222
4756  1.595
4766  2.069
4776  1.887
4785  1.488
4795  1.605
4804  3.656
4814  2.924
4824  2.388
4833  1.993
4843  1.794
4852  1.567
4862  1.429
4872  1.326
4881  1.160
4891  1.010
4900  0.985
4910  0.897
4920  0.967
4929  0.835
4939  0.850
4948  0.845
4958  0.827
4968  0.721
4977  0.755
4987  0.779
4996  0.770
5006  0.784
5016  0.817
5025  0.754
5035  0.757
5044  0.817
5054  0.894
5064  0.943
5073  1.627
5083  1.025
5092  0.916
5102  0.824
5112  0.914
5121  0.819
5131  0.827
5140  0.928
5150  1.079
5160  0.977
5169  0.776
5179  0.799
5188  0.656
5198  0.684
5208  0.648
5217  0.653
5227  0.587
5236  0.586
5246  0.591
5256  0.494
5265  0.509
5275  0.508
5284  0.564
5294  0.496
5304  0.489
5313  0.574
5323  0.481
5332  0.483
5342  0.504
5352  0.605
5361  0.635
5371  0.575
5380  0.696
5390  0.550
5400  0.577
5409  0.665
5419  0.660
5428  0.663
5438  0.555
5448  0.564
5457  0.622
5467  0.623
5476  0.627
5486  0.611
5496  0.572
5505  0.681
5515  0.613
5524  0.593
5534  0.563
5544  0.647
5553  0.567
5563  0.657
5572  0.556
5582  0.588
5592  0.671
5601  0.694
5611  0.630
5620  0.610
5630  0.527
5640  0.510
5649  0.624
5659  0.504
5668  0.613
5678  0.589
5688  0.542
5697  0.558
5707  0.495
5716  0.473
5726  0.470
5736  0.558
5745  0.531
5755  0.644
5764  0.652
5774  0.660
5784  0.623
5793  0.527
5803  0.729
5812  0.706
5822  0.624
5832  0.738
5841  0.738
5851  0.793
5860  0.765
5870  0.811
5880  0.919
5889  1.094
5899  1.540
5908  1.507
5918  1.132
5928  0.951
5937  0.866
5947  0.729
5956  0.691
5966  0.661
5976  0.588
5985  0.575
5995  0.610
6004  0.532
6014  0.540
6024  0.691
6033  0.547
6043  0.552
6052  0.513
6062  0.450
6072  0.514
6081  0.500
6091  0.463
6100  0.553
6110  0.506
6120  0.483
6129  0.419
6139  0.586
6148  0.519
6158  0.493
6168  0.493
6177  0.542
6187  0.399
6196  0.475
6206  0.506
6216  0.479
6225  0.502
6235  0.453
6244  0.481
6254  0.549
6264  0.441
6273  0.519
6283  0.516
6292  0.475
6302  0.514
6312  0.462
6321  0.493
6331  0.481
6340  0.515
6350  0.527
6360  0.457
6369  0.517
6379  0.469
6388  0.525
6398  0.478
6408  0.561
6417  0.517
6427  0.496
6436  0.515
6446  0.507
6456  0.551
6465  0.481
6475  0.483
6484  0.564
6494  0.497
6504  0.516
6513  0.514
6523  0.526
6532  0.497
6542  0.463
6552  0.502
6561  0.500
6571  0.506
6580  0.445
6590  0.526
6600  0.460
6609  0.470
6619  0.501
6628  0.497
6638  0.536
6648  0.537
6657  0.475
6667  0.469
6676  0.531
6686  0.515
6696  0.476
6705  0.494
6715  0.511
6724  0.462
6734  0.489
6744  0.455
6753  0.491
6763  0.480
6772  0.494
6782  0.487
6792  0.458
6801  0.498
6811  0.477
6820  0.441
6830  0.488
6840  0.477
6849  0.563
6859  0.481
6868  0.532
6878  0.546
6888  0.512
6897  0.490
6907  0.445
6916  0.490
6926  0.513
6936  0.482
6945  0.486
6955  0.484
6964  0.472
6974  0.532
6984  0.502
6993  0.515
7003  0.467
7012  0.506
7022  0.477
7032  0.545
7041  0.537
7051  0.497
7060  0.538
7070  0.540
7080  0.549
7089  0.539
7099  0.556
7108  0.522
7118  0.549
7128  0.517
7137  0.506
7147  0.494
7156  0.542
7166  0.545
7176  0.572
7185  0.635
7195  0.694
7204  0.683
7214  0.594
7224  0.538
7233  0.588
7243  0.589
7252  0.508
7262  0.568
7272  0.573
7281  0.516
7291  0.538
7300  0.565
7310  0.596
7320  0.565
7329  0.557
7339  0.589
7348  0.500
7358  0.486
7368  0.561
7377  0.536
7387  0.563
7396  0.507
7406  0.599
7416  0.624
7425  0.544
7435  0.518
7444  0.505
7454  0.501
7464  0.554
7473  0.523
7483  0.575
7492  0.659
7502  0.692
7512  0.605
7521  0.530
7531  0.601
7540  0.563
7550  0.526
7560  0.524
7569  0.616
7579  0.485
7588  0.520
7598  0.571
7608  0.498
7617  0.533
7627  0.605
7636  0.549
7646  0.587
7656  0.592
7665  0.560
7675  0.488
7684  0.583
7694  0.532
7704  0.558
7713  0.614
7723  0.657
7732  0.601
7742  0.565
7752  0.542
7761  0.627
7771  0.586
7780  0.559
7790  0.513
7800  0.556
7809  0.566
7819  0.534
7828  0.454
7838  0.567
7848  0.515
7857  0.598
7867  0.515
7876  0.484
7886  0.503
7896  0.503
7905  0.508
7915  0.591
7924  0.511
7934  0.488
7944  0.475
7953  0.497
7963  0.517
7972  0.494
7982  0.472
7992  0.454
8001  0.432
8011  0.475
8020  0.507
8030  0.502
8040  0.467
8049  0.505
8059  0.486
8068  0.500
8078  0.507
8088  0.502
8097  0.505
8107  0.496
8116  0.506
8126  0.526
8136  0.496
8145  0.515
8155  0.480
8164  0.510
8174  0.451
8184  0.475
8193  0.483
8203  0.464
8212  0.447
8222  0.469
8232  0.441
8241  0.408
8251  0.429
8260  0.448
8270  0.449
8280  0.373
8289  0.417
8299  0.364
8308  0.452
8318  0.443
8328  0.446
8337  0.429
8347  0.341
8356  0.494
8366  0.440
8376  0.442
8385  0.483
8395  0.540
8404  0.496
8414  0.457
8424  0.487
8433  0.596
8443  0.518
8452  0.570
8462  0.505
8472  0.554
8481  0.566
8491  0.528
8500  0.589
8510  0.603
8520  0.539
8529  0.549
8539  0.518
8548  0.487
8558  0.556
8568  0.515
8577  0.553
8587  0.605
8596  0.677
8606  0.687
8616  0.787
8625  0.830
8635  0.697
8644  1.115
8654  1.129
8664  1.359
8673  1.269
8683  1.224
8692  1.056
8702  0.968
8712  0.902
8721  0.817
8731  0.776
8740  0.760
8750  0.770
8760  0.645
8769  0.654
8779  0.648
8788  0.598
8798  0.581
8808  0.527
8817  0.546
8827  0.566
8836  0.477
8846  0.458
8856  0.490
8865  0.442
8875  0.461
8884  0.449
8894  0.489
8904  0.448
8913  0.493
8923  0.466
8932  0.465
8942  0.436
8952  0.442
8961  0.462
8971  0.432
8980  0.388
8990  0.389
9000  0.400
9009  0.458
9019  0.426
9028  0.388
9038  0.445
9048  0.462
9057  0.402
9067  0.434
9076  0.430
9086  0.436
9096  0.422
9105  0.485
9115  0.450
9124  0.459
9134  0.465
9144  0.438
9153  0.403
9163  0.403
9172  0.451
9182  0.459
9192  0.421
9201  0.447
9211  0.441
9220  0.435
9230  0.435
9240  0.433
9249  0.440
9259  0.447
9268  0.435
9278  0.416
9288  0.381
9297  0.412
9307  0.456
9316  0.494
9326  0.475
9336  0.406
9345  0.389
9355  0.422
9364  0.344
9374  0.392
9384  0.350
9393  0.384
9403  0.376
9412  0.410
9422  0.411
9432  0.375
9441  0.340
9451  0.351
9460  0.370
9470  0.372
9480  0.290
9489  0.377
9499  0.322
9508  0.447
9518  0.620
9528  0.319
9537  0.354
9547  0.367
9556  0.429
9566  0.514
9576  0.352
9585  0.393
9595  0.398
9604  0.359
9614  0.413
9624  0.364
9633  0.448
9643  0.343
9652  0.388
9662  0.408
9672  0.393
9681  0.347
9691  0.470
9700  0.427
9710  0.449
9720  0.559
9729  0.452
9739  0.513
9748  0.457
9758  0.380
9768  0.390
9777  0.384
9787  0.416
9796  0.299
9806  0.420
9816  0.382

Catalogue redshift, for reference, 2.10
